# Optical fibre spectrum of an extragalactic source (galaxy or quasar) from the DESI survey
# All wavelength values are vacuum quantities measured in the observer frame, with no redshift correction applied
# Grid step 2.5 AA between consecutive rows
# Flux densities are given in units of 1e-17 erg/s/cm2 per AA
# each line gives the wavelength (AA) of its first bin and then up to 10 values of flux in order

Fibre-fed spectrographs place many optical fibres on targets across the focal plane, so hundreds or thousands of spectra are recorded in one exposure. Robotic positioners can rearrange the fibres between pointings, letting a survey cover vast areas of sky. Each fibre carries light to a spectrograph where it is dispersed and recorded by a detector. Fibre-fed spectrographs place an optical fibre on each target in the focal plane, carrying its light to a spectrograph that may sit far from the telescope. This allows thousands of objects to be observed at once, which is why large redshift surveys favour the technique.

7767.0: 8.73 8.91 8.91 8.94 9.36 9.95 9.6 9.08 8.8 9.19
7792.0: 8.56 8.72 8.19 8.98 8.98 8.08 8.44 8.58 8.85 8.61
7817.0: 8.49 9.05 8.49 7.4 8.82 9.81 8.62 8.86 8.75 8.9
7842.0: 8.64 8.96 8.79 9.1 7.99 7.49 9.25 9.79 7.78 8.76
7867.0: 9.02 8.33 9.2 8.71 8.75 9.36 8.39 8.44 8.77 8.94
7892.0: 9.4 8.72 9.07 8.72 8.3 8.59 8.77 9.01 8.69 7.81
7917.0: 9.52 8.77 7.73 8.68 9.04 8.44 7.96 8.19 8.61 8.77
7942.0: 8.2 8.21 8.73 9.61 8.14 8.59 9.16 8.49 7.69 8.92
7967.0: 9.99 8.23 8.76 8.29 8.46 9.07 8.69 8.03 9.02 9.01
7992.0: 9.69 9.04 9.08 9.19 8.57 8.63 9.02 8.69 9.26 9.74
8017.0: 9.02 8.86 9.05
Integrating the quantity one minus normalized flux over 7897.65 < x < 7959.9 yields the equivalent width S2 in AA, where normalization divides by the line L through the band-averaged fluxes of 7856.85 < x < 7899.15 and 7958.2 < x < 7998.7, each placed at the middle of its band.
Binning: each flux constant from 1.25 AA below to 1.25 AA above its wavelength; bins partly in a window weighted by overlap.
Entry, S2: 1.56 AA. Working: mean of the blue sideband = 8.85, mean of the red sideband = 8.78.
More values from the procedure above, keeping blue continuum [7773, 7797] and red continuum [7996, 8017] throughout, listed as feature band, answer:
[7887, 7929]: 1.5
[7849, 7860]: 0.5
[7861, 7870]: 0.6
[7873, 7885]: 0.4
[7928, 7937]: 0.8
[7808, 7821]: 0.5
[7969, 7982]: 0.6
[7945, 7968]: 0.6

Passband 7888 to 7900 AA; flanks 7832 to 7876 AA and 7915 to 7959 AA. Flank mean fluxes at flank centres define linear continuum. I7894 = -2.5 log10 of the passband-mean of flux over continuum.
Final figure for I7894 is -0.04 mag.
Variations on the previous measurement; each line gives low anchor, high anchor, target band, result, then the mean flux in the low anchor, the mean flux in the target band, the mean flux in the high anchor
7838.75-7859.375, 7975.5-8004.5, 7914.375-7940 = 0.03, 8.7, 8.52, 8.88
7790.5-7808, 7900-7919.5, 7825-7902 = -0.02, 8.57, 8.78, 8.68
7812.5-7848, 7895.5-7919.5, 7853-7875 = 0.00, 8.73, 8.7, 8.72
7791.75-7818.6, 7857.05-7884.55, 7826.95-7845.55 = -0.03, 8.6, 8.93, 8.81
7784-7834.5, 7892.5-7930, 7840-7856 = 0.02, 8.69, 8.53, 8.68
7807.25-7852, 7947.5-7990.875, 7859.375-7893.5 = -0.01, 8.72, 8.8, 8.72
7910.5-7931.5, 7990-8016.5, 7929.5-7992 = 0.02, 8.57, 8.64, 9.09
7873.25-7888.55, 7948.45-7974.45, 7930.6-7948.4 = 0.04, 8.74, 8.39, 8.73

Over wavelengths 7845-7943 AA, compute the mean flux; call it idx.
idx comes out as 8.67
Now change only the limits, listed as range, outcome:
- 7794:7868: 8.67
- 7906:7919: 8.76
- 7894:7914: 8.7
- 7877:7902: 8.83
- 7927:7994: 8.66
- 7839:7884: 8.73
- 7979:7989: 8.7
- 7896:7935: 8.58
